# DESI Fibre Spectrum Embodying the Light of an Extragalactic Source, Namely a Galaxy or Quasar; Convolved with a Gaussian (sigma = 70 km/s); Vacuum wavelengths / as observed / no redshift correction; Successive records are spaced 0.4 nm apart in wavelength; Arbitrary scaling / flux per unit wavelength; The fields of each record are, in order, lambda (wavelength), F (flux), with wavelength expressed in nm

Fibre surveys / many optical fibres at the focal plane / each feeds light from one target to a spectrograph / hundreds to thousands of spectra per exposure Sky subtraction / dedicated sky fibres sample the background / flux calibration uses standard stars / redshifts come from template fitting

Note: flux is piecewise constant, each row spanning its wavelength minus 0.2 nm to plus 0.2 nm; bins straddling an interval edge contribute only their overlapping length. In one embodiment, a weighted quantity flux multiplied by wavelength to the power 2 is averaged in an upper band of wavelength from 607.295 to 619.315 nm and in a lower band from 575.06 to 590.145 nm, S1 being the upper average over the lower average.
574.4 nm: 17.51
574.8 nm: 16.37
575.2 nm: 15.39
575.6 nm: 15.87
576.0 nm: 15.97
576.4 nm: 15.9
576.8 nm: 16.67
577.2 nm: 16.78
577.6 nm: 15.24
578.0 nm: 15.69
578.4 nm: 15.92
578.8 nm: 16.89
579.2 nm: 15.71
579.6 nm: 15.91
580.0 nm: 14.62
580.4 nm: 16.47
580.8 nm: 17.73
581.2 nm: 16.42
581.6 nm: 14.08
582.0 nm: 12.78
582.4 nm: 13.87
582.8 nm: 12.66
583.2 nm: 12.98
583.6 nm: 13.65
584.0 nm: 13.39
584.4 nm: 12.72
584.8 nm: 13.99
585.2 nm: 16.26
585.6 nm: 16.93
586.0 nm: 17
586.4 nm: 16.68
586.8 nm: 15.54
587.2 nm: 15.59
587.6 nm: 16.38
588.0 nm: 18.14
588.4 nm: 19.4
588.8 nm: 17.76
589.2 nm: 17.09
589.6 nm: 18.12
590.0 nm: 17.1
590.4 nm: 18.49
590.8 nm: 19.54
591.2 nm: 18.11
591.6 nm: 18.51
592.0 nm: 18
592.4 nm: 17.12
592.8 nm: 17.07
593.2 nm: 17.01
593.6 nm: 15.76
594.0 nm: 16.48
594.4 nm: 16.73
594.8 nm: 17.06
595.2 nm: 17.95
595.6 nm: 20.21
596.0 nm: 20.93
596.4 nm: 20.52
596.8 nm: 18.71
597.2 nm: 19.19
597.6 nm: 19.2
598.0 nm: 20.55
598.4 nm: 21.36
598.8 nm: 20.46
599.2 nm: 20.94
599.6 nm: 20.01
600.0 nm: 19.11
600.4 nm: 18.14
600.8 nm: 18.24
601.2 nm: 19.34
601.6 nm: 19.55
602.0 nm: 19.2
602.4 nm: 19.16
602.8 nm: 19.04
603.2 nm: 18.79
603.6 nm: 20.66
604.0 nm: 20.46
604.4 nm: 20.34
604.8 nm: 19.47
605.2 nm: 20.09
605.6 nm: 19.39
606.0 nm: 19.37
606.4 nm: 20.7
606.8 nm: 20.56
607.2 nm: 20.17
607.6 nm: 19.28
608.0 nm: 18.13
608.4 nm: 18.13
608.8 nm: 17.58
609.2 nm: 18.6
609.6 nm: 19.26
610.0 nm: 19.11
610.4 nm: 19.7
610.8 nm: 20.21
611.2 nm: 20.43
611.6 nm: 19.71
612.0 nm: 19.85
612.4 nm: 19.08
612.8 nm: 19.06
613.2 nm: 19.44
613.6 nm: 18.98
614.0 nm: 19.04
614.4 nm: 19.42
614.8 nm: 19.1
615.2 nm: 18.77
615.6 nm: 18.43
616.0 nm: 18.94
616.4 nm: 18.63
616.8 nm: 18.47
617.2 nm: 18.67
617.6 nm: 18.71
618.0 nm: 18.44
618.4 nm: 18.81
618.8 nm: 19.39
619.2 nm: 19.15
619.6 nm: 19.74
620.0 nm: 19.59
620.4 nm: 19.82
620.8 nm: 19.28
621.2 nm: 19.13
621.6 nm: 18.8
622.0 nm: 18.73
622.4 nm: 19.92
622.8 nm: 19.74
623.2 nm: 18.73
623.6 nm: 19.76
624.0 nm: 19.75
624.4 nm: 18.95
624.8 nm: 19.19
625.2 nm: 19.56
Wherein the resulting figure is 1.3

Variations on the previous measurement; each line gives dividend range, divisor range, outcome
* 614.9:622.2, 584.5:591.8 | 1.22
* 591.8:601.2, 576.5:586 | 1.30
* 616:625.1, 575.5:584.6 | 1.45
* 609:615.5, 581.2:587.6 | 1.45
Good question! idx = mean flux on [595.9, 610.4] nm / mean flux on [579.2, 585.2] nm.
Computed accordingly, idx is 1.35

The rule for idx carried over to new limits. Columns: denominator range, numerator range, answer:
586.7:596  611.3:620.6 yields 1.08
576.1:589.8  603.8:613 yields 1.24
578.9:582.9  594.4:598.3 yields 1.27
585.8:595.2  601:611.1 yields 1.12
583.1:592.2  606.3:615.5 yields 1.16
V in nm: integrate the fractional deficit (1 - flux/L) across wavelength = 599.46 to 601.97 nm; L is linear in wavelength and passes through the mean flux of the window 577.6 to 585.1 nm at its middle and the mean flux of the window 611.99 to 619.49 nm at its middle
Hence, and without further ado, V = -0.28 nm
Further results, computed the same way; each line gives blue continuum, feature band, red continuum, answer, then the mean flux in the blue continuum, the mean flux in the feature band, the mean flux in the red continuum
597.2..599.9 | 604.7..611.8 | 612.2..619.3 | 0.03 nm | 20.3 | 19.4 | 18.9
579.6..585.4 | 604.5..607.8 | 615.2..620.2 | -0.46 nm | 14.5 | 19.9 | 18.9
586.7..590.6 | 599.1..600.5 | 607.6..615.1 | -0.10 nm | 17.4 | 19.6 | 19.2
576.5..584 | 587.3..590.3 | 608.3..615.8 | -0.26 nm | 15.2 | 17.7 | 19.2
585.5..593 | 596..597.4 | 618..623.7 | -0.14 nm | 17.5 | 19.7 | 19.3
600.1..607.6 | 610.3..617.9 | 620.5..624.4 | 0.10 nm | 19.6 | 19.2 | 19.3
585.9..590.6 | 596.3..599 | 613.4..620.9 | -0.32 nm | 17.3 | 20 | 19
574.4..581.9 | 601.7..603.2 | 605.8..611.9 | -0.03 nm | 16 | 19.1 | 19.4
